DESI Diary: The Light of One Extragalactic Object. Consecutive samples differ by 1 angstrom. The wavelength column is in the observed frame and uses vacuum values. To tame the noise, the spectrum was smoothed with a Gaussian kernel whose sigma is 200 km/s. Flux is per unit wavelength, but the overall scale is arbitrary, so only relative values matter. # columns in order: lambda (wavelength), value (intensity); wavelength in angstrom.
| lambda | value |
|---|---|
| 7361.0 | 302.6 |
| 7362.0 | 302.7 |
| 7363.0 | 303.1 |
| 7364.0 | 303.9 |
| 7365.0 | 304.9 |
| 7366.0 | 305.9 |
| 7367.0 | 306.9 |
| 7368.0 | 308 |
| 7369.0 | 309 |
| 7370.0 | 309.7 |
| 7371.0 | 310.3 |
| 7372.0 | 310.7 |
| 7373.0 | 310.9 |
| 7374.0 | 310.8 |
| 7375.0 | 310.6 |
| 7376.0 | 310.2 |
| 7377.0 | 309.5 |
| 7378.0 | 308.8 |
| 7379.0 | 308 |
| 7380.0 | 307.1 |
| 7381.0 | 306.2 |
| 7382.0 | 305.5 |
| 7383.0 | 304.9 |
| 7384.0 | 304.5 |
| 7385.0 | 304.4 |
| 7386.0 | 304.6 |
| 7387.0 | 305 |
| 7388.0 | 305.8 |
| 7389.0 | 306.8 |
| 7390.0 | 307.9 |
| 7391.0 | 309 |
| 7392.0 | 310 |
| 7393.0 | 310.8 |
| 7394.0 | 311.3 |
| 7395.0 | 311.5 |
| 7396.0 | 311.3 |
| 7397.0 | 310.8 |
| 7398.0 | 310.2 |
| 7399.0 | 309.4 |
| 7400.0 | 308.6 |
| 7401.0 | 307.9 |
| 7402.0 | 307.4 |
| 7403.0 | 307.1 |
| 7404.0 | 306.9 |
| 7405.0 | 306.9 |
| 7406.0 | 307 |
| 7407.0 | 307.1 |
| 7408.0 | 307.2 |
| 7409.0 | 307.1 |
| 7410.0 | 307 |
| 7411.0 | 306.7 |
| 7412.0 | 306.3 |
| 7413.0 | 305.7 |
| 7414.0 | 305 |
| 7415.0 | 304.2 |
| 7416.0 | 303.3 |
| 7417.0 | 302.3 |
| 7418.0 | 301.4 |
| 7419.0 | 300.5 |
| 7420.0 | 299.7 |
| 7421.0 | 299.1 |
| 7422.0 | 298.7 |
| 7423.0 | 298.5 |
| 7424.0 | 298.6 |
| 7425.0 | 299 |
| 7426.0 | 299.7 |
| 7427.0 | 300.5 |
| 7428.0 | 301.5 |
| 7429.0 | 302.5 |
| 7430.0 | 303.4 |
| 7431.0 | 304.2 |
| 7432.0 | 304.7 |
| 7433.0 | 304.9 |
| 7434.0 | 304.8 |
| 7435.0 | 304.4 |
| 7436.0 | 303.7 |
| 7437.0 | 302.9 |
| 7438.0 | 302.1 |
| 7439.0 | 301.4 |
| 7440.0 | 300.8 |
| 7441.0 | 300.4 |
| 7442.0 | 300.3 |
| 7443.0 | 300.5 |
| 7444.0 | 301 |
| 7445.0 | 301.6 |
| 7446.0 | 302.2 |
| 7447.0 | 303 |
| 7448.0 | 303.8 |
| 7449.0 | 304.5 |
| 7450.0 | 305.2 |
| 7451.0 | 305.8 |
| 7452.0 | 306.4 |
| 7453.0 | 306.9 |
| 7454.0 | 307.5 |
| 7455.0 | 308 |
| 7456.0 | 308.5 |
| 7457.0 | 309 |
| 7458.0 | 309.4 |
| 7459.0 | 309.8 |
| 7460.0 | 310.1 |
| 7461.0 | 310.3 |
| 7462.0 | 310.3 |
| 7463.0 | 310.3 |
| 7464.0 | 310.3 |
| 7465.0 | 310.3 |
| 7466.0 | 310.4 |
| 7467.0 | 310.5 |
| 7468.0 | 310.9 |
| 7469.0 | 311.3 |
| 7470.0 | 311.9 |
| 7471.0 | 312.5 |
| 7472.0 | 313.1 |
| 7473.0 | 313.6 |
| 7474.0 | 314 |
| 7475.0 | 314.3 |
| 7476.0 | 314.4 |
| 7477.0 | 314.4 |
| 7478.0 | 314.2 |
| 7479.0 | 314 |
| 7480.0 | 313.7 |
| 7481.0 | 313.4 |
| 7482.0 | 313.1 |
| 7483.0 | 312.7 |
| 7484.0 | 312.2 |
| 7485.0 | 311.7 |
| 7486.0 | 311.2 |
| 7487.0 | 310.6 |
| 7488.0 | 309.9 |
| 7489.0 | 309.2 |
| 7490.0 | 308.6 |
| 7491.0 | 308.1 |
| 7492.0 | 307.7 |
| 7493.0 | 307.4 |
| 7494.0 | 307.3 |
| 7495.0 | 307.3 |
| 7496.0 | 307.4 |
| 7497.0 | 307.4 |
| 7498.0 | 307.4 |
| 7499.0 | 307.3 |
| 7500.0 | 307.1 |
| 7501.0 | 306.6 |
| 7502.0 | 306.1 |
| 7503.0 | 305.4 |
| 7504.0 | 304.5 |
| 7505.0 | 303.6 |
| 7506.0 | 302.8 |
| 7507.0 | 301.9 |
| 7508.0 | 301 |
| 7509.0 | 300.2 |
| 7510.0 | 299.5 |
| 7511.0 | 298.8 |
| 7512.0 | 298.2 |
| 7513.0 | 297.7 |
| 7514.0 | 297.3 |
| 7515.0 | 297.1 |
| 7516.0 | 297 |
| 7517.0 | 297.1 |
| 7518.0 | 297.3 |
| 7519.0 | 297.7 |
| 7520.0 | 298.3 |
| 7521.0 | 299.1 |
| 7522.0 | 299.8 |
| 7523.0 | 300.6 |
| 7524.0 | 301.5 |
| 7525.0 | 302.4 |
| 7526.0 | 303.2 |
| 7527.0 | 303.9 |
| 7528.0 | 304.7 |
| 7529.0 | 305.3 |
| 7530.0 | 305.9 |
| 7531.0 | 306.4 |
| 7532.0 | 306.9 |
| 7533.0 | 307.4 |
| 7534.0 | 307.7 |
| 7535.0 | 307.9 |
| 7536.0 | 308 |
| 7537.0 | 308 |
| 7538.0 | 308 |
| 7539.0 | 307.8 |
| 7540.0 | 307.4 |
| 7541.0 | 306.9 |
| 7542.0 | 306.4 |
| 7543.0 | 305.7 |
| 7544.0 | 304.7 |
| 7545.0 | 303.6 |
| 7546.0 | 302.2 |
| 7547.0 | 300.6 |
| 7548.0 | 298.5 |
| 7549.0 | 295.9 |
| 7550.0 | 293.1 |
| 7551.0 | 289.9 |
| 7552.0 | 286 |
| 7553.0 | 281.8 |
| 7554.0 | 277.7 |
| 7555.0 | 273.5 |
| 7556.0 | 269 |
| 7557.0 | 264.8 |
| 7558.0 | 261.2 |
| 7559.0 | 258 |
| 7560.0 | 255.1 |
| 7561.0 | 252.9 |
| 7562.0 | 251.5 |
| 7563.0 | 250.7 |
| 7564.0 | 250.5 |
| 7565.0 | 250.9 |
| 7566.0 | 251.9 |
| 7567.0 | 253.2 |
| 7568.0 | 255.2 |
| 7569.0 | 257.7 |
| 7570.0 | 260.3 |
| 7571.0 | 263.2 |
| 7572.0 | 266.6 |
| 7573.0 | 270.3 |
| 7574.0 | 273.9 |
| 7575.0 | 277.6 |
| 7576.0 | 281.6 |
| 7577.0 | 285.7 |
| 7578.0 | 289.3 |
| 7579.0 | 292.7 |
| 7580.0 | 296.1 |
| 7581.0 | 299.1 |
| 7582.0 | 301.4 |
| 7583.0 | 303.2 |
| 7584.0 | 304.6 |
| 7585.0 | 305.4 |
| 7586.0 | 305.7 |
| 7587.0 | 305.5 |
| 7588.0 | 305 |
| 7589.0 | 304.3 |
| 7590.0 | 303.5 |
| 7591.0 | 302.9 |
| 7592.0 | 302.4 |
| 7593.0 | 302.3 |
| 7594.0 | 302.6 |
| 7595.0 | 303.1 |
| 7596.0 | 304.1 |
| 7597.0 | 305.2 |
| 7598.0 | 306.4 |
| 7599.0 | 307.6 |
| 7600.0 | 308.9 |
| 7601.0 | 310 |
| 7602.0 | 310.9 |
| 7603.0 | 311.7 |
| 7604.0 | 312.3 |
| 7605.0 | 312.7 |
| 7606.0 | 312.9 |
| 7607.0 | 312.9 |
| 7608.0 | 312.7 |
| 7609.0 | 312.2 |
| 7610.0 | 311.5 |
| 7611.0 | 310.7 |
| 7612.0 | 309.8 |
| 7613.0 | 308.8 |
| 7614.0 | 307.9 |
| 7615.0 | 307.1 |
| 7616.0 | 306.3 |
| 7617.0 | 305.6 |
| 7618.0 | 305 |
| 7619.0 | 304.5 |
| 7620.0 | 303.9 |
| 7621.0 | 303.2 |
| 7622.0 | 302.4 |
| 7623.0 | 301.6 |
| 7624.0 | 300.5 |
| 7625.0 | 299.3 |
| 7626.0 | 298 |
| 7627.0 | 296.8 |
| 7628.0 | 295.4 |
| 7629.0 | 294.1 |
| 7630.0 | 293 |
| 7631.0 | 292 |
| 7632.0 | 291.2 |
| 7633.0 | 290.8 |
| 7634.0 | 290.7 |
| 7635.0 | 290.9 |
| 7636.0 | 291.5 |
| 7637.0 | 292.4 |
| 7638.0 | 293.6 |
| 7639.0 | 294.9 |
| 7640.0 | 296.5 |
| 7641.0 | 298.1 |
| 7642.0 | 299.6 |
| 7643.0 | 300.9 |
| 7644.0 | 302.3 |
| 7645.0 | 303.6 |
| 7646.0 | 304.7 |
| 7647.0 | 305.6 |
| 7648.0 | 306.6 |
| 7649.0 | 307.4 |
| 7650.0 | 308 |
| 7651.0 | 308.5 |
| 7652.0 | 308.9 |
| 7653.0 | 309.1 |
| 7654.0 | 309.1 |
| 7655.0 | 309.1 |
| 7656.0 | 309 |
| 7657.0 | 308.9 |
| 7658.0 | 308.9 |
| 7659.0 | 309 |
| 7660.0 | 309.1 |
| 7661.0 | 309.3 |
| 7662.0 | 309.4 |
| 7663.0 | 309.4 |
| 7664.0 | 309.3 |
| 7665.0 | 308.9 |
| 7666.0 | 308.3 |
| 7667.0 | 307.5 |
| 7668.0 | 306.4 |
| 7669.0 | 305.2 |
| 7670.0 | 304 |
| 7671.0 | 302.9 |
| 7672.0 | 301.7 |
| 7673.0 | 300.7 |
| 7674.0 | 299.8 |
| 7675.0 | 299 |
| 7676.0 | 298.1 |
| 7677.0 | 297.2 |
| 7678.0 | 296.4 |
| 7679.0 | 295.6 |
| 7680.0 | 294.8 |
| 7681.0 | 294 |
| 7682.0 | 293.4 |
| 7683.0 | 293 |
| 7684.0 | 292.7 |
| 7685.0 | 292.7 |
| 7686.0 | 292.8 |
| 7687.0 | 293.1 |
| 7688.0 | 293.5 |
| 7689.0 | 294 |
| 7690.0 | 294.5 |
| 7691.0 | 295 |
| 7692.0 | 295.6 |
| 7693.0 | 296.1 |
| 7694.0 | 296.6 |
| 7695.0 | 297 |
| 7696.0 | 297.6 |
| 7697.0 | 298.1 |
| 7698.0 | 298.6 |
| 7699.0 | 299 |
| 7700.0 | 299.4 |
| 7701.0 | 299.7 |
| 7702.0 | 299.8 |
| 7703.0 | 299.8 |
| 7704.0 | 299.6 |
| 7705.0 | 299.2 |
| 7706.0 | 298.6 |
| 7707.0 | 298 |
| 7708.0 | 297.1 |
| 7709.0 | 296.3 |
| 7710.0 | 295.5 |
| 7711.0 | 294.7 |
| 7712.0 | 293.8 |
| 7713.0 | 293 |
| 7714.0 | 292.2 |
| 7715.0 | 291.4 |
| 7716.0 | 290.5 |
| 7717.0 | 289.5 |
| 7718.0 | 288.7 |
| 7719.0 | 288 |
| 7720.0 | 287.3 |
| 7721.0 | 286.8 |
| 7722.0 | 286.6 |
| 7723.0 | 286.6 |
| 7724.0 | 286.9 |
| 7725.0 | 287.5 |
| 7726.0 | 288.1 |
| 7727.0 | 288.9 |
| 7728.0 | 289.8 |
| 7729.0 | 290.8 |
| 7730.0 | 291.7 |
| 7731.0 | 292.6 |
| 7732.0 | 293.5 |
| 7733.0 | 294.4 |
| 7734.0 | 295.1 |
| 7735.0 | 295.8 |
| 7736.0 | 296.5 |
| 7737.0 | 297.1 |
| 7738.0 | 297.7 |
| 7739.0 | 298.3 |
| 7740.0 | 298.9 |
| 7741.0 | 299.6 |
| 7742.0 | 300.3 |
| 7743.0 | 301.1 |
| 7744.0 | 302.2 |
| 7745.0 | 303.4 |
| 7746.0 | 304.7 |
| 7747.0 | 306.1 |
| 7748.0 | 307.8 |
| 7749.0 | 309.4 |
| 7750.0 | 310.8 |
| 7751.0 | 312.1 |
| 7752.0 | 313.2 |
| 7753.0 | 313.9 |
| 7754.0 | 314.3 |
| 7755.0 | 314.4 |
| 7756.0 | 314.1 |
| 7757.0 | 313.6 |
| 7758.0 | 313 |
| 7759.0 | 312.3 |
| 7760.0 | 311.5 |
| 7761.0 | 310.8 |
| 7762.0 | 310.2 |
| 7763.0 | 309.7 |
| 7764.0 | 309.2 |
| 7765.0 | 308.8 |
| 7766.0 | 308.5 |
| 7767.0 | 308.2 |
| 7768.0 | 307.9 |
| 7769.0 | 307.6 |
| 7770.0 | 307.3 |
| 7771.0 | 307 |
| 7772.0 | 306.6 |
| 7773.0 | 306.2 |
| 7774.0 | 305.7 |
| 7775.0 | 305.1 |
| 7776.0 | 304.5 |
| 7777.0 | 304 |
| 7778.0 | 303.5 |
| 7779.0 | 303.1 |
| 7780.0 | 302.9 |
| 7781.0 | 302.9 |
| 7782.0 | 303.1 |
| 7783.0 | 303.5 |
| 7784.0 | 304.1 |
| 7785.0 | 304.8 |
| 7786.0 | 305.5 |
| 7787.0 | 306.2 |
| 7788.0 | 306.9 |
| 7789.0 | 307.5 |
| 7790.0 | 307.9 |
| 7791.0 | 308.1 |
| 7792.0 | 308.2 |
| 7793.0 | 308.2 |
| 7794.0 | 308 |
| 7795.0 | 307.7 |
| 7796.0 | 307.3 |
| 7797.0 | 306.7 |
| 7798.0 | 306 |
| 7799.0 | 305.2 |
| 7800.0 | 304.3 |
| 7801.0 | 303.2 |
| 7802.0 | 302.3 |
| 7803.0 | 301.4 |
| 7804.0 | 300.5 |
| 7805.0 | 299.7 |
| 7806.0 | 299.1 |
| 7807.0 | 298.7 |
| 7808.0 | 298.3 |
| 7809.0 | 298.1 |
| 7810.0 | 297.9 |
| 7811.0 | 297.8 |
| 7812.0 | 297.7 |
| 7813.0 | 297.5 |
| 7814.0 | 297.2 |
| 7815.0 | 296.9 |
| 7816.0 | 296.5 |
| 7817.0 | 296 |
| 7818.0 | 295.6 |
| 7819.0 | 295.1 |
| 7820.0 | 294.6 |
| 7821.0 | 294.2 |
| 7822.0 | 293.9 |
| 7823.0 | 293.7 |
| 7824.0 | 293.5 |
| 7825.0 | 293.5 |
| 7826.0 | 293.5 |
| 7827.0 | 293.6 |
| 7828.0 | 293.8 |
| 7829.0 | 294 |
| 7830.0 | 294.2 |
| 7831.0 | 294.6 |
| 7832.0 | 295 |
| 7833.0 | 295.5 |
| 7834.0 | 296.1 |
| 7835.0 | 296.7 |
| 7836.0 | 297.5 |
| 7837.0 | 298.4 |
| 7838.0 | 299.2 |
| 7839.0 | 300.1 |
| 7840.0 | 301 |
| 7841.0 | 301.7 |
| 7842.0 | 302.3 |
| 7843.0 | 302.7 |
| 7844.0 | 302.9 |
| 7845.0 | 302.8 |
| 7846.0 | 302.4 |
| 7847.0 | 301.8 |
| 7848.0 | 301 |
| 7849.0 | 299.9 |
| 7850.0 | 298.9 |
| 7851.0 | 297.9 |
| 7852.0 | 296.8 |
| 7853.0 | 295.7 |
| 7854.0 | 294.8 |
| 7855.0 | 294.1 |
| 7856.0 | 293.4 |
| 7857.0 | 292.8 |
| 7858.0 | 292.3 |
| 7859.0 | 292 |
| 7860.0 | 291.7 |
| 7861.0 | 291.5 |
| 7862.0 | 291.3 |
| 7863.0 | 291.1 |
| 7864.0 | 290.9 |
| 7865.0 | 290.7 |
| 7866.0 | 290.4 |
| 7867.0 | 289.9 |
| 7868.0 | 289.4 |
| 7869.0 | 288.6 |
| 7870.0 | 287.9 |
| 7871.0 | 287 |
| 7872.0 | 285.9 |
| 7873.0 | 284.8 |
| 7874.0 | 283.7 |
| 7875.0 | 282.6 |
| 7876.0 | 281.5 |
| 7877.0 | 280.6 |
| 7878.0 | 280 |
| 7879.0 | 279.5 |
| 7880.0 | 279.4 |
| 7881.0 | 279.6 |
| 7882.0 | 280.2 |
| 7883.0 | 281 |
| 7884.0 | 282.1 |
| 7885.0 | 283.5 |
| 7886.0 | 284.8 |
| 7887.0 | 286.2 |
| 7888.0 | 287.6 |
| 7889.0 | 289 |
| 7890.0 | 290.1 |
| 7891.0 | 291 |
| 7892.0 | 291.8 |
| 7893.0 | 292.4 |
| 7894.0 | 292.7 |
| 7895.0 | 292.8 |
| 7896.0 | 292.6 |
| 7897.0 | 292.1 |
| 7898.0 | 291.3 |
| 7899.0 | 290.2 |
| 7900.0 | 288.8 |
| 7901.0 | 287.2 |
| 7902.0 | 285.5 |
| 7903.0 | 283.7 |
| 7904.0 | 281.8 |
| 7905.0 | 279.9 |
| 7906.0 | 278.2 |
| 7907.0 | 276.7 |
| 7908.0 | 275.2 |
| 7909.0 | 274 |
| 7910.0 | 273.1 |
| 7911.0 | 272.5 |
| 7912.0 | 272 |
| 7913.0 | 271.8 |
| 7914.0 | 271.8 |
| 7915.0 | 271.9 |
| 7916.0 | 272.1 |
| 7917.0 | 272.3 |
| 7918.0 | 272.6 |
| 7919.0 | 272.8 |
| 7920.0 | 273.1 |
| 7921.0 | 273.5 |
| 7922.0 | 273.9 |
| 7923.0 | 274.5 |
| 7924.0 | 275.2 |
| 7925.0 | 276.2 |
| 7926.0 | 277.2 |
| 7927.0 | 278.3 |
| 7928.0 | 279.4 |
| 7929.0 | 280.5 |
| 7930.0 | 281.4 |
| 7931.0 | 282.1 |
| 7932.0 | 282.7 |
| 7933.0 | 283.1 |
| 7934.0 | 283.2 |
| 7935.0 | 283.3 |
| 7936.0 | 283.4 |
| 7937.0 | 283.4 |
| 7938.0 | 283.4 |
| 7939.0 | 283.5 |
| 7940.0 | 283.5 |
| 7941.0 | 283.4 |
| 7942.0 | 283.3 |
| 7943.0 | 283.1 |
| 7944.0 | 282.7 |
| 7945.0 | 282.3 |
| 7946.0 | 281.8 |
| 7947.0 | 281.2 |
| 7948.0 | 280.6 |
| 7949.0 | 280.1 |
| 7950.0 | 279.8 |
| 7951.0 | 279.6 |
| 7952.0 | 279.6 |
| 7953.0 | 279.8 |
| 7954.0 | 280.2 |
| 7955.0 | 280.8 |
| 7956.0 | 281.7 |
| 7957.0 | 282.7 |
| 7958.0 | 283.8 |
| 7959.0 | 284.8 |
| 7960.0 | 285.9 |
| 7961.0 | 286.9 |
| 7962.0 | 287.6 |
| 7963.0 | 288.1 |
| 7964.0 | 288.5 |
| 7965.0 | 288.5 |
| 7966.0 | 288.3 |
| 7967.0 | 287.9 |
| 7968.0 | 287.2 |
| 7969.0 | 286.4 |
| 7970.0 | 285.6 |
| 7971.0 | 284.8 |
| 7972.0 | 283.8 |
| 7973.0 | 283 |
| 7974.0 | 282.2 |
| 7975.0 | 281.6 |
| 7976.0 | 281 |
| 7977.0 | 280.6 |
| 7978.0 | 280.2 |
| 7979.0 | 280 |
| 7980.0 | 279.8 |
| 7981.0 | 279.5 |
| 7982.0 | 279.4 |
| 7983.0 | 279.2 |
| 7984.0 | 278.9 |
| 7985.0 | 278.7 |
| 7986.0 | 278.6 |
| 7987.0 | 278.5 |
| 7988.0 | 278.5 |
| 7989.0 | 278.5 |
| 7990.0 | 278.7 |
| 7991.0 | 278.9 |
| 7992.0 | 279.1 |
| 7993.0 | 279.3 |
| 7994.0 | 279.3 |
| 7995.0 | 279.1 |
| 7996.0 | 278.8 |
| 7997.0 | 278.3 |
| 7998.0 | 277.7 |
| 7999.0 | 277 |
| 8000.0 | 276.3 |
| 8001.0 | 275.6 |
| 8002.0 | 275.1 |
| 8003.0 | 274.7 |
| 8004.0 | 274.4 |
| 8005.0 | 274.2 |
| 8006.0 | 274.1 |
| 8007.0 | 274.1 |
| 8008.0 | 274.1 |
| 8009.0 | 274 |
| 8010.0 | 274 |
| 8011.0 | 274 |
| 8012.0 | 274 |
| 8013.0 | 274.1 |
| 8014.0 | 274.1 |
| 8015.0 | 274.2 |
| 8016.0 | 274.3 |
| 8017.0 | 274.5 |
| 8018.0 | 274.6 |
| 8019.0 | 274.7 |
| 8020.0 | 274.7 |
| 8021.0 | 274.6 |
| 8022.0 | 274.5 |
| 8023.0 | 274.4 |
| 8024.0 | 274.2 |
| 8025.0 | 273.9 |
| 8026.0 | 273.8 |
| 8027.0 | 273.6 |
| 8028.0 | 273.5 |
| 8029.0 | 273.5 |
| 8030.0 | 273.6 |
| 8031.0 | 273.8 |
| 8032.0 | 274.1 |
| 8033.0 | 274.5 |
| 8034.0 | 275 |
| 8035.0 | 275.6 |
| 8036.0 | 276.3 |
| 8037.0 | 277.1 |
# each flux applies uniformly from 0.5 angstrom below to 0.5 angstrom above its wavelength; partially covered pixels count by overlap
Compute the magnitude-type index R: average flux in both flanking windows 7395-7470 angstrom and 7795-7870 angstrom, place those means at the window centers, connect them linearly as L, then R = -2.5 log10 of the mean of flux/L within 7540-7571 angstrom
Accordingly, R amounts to 0.10 mag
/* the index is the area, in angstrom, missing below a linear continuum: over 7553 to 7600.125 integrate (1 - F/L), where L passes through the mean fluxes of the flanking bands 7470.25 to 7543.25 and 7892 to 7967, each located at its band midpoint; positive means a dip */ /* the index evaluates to 3.1 angstrom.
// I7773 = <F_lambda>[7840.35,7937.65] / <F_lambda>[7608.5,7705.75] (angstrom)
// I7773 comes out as 0.9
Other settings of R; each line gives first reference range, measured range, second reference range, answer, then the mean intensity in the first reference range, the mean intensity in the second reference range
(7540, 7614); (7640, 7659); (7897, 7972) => -0.06 mag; 291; 281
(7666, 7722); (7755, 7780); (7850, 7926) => -0.06 mag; 296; 284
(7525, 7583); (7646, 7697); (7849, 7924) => -0.06 mag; 286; 285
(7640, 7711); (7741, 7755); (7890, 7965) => -0.04 mag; 301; 282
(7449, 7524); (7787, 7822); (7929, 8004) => -0.04 mag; 307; 282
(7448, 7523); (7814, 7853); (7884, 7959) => -0.04 mag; 307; 281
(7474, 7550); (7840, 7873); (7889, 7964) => -0.03 mag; 305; 282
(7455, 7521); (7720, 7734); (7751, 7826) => 0.06 mag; 307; 304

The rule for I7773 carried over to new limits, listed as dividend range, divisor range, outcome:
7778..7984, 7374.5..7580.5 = 0.96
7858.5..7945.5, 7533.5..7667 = 0.95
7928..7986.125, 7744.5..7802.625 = 0.92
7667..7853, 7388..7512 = 0.98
